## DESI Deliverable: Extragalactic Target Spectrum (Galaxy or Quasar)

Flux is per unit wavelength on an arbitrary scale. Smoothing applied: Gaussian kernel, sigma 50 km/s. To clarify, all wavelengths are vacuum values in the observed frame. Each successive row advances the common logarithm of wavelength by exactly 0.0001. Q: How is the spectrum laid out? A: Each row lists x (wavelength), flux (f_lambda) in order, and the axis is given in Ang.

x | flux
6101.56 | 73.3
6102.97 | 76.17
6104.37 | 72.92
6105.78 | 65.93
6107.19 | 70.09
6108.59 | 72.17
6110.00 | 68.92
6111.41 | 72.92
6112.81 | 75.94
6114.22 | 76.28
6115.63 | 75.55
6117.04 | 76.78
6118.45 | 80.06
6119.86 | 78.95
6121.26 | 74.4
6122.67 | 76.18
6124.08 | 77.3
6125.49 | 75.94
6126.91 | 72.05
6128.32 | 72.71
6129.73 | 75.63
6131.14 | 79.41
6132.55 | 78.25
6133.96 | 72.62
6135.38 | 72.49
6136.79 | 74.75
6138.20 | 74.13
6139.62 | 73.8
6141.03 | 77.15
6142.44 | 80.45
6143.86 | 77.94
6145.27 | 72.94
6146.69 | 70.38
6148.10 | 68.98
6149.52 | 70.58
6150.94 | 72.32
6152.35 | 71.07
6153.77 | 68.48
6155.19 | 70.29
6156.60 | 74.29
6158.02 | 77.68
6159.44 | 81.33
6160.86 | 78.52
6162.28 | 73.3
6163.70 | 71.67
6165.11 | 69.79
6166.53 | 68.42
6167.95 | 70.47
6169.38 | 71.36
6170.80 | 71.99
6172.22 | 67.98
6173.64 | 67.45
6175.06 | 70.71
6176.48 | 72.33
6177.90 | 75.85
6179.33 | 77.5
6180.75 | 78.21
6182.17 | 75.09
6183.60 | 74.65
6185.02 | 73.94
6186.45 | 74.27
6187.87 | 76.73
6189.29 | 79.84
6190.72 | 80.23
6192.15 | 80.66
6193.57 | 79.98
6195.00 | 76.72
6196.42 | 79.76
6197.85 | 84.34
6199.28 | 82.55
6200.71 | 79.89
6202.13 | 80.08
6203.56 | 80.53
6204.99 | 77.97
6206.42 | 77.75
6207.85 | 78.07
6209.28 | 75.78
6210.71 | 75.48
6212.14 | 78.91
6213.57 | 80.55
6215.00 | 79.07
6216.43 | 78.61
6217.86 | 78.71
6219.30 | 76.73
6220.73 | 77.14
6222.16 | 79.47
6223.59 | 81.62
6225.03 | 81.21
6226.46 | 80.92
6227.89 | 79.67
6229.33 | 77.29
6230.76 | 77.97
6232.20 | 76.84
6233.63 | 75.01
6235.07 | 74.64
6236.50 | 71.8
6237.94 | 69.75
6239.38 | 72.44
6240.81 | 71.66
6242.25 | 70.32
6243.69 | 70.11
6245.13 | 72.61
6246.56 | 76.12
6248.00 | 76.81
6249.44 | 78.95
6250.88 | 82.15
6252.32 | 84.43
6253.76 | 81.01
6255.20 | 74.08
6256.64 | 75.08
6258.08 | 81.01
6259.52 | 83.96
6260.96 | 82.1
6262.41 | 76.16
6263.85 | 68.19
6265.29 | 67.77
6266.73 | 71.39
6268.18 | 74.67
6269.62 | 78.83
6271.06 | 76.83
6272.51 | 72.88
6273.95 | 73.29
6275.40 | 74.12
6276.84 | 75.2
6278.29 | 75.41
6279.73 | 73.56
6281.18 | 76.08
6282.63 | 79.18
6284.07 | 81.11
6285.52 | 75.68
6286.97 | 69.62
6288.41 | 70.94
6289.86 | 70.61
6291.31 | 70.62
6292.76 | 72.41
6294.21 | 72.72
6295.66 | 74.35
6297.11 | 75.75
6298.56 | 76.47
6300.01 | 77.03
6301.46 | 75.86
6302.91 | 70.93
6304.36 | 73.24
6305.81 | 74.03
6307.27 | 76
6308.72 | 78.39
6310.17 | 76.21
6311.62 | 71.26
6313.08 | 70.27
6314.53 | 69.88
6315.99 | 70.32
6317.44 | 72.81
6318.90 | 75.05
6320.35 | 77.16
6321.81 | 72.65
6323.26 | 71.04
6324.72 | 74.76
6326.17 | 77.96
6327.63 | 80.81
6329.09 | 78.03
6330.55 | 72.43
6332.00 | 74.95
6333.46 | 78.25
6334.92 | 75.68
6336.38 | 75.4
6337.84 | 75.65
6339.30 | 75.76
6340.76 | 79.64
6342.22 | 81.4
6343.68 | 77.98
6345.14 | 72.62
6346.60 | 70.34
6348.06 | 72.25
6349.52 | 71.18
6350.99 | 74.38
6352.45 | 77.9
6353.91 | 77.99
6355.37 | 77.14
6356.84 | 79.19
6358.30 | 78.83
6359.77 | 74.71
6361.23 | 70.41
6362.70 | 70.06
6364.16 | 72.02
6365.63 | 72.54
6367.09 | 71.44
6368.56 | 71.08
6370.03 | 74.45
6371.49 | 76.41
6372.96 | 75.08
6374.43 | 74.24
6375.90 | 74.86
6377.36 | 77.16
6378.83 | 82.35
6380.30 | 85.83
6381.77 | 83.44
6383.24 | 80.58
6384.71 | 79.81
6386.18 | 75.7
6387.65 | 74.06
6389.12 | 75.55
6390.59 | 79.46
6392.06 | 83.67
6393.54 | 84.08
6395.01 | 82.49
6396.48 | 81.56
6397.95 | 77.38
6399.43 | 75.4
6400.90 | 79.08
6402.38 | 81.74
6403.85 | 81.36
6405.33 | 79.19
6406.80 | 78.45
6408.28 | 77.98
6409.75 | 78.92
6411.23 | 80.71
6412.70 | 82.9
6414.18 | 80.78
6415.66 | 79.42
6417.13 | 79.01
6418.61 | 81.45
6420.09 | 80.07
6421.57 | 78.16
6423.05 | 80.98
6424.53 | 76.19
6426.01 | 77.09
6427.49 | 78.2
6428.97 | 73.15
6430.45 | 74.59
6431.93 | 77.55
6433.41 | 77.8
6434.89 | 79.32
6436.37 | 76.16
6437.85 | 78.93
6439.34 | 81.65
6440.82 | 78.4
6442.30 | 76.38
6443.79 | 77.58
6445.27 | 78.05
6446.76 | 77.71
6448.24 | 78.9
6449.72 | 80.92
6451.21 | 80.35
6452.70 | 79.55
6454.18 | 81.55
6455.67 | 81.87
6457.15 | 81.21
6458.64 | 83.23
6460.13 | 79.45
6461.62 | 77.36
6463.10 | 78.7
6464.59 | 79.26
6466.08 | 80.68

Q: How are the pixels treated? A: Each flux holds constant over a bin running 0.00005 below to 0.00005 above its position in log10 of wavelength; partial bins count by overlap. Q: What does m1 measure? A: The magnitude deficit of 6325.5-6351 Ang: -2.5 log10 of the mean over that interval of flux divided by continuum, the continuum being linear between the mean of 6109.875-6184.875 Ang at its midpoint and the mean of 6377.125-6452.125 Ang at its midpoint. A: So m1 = 0.027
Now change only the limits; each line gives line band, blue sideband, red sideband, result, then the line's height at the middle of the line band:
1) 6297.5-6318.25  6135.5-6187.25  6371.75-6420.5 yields 0.05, 77.2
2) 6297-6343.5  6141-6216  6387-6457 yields 0.03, 77.6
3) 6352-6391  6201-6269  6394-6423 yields 0.04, 79.2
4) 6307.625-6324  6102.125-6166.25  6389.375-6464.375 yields 0.06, 77.4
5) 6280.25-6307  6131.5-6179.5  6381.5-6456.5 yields 0.03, 76.3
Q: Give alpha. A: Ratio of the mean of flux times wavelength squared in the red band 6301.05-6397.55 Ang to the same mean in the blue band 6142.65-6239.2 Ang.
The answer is 1.05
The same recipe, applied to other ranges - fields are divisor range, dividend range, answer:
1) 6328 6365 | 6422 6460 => 1.08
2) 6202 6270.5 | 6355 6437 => 1.07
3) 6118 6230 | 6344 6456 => 1.10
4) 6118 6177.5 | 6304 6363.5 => 1.08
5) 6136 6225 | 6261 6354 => 1.02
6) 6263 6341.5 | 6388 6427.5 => 1.11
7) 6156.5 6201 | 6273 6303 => 1.02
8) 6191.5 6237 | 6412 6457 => 1.07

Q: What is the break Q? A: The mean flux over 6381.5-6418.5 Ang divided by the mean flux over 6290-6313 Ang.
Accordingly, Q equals 1.1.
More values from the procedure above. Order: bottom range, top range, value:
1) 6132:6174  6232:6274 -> 1.03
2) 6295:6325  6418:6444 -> 1.05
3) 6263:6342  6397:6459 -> 1.06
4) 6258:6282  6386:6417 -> 1.06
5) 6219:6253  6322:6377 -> 0.98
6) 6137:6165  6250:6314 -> 1.02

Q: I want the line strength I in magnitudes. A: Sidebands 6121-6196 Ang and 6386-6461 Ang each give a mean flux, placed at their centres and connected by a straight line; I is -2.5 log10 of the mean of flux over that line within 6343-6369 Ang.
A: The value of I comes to 0.06 mag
